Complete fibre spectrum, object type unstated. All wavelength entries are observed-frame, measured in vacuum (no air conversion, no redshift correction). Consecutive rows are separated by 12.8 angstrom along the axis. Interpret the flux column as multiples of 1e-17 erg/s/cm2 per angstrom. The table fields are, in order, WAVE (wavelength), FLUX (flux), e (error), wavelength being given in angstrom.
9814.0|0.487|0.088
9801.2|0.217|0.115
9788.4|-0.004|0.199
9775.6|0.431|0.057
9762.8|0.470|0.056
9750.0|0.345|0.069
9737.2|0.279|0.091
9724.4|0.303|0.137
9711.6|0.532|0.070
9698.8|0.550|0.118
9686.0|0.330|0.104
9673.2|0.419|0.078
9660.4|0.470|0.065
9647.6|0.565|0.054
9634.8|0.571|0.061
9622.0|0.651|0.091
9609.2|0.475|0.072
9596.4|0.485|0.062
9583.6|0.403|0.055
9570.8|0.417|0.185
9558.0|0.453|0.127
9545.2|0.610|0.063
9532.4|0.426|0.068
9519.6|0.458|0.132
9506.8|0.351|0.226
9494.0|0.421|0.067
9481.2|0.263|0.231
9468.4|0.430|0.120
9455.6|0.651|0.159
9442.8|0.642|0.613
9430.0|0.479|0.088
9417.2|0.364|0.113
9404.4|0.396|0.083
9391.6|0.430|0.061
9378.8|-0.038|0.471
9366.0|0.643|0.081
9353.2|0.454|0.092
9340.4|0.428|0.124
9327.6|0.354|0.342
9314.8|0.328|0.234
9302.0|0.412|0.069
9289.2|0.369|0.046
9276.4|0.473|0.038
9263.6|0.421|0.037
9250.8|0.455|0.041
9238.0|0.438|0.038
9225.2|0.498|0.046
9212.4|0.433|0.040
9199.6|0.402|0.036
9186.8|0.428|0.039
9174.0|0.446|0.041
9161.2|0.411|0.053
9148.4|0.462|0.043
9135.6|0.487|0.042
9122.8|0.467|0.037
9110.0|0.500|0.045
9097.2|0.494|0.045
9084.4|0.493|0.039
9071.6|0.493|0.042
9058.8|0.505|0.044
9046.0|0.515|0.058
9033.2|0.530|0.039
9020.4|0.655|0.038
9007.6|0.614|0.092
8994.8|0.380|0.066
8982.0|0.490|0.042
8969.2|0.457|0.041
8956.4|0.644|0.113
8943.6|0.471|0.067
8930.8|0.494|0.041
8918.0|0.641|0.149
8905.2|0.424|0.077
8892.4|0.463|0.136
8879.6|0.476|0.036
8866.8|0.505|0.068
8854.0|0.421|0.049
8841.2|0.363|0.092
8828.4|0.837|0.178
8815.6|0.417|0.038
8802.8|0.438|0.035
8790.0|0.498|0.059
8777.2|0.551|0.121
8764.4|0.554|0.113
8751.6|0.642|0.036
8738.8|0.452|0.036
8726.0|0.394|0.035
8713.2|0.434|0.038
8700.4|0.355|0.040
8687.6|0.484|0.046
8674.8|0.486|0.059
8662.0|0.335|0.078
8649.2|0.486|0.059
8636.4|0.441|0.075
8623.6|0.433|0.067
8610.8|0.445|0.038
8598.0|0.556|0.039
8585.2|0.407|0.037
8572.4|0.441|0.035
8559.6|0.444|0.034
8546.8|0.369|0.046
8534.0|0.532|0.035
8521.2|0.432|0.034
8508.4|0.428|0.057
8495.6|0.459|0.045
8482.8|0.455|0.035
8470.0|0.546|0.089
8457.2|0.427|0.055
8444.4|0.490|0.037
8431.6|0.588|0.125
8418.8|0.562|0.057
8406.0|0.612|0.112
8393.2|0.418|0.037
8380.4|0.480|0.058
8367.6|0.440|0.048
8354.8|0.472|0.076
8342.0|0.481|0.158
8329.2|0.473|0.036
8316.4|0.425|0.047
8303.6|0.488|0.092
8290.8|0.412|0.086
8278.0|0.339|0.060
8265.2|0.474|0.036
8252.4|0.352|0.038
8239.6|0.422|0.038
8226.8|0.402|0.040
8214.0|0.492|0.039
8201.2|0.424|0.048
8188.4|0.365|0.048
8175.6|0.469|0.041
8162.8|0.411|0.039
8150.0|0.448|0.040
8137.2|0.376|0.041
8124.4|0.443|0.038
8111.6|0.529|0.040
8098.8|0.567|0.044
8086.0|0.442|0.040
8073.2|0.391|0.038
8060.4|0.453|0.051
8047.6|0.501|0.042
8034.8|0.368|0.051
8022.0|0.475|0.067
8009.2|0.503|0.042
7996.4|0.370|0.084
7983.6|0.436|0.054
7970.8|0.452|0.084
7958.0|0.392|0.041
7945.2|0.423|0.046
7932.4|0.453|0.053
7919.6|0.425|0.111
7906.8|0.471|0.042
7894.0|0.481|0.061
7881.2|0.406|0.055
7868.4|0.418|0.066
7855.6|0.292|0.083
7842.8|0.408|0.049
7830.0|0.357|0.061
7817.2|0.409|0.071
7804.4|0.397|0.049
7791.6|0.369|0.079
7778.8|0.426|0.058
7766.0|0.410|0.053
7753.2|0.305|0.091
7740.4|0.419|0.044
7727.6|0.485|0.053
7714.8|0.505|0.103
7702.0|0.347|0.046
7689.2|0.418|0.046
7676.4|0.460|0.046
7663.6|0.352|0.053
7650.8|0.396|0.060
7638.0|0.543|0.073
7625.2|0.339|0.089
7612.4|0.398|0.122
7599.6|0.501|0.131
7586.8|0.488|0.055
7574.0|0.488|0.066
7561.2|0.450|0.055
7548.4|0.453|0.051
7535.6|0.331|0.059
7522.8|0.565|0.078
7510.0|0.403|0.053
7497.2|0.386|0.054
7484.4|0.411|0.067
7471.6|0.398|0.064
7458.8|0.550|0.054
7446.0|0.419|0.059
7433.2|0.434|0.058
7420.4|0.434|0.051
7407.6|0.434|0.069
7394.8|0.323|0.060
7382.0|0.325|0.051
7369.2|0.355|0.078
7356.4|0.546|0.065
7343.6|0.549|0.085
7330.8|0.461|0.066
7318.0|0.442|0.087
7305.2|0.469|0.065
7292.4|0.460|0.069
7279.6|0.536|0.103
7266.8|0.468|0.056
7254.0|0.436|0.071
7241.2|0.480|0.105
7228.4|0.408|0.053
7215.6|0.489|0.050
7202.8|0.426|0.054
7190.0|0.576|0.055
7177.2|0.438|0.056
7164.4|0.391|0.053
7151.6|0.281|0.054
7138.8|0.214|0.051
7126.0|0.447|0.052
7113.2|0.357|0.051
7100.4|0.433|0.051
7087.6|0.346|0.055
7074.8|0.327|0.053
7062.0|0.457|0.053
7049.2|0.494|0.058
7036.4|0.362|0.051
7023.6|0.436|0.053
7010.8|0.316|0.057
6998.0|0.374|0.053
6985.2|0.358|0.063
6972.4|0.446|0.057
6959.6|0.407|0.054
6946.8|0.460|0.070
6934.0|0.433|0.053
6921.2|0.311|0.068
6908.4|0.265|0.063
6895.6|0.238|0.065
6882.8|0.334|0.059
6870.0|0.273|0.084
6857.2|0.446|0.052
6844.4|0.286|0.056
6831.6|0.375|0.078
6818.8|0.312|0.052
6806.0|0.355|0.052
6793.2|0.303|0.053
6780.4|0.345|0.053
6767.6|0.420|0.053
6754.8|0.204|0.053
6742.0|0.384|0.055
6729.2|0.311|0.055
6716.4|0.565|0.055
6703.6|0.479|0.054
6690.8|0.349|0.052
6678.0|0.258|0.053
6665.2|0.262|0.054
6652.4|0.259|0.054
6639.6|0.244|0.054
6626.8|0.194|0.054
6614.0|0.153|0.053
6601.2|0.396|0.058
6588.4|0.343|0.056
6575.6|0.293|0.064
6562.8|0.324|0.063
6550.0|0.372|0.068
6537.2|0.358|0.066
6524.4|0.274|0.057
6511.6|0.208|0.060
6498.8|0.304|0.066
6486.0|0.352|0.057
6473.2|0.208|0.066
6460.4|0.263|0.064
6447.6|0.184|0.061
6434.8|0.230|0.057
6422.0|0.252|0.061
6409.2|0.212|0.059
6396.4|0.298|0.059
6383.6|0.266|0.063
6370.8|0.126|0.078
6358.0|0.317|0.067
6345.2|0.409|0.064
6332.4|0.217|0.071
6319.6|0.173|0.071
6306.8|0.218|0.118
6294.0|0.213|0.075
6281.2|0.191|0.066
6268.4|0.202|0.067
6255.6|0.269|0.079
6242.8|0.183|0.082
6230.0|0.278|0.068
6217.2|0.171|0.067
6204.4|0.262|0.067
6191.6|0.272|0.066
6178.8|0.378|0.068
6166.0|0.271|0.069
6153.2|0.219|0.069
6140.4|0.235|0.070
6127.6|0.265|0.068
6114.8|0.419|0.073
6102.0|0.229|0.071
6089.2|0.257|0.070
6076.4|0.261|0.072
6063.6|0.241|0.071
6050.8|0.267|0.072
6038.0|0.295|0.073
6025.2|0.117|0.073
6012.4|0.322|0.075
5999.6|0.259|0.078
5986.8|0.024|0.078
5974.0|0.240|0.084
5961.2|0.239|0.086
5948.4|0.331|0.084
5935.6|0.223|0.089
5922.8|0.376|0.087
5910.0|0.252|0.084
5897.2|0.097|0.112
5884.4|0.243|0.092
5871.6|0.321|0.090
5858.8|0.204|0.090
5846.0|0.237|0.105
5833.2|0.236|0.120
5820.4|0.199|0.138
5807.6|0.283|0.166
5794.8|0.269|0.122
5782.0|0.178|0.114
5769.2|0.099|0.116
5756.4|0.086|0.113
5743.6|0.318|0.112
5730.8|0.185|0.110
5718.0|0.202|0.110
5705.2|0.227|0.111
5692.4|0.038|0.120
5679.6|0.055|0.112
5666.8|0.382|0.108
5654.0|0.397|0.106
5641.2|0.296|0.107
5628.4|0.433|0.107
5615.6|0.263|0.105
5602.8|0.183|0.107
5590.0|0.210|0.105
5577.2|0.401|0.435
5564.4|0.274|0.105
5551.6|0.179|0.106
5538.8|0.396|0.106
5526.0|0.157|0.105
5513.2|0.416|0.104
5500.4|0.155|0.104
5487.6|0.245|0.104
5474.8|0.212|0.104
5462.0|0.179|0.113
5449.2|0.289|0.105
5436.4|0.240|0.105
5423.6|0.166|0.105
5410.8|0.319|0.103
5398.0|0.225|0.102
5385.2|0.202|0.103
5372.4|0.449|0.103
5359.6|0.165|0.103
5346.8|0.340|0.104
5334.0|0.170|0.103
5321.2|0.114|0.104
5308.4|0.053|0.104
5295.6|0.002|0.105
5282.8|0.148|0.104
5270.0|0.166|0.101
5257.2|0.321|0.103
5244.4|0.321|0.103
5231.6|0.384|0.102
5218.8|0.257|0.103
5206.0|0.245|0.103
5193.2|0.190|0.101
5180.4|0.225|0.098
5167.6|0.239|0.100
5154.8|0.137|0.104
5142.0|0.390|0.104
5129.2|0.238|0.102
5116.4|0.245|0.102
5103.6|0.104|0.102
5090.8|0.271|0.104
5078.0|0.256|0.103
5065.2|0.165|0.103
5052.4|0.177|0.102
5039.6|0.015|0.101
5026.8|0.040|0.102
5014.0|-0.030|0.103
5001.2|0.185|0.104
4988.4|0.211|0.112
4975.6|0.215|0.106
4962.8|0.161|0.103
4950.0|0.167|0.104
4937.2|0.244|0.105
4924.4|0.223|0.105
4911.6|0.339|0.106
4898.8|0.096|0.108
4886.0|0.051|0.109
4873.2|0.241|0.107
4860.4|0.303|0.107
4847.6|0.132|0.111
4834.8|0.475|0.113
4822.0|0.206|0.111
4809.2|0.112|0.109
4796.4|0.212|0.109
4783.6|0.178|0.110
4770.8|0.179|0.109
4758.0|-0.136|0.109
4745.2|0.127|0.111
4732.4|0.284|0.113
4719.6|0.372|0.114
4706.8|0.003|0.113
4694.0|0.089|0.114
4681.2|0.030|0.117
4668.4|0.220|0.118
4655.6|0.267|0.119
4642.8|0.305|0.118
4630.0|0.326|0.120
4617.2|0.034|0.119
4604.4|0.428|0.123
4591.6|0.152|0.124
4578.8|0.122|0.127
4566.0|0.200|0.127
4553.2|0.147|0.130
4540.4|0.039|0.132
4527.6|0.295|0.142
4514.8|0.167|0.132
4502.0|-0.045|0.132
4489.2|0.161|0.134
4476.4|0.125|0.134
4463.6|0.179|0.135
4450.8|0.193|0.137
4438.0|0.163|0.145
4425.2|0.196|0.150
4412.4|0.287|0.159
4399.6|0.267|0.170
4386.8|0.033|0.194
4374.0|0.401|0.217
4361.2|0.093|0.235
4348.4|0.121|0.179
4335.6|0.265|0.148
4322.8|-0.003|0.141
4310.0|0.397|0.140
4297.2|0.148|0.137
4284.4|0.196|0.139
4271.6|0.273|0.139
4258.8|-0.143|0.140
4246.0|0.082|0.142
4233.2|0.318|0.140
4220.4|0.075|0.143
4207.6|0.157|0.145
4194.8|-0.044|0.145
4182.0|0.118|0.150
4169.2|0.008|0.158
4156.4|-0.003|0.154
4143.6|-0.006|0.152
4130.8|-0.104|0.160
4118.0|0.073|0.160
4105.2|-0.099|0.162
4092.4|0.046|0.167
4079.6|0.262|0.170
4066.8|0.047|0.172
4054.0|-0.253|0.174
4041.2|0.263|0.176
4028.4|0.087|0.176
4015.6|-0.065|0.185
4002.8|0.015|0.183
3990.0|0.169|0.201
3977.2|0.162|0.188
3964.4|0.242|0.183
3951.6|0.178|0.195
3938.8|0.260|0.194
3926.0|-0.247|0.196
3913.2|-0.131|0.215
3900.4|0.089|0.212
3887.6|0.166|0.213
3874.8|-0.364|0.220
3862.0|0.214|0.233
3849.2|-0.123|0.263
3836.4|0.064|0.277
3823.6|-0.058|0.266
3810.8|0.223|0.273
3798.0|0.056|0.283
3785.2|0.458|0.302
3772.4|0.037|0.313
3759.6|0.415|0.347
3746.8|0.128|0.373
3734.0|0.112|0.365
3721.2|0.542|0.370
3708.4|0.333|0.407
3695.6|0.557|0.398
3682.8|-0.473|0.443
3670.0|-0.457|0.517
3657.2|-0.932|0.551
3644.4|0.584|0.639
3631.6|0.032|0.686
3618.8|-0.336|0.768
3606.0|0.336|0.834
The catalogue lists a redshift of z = 0.800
